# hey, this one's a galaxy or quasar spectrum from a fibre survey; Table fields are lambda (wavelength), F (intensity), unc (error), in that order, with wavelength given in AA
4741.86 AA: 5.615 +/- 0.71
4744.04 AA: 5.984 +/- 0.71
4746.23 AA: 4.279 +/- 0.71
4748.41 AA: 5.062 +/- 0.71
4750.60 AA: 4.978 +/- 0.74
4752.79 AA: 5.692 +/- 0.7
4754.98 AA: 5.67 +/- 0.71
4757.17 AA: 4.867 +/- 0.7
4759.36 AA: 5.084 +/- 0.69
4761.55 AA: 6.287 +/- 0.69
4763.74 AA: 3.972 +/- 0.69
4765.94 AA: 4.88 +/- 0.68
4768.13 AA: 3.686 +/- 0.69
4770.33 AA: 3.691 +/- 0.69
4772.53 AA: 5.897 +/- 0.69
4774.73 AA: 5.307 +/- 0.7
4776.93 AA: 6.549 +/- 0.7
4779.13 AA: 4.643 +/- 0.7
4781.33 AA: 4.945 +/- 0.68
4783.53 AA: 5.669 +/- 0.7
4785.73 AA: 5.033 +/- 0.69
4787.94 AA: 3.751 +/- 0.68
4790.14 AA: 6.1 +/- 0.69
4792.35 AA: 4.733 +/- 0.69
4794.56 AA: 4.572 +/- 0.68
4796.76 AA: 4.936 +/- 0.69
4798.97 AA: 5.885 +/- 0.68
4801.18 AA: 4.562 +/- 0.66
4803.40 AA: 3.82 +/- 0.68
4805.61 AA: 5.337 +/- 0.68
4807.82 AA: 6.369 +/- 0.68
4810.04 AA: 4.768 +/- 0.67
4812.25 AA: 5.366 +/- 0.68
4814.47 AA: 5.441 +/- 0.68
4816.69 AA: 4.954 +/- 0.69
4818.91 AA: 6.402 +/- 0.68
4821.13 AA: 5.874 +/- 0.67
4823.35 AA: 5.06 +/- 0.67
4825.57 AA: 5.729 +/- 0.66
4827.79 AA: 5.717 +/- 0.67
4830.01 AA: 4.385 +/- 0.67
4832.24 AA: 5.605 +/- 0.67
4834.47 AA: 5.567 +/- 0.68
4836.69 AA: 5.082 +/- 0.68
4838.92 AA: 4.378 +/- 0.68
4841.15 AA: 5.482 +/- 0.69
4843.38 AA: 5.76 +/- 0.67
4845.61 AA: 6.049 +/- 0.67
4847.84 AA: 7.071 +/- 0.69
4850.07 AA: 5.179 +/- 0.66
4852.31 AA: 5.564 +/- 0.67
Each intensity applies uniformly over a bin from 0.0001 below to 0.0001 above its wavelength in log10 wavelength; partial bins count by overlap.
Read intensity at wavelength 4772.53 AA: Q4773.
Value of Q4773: 5.897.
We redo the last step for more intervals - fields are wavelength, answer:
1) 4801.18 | 4.562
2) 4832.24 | 5.605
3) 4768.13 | 3.686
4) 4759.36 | 5.084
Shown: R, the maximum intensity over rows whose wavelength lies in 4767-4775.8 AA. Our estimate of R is 5.897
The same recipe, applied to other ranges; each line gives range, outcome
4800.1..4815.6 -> 6.369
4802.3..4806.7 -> 5.337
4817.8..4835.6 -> 6.402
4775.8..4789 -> 6.549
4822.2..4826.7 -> 5.729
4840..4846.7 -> 6.049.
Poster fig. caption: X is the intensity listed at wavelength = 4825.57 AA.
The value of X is 5.729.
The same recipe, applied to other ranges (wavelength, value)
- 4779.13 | 4.643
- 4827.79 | 5.717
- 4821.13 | 5.874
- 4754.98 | 5.67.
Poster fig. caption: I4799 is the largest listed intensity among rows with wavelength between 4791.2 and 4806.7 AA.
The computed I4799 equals 5.885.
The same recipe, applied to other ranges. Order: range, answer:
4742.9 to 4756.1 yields 5.984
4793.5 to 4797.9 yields 4.936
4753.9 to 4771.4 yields 6.287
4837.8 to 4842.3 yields 5.482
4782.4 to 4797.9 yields 6.1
